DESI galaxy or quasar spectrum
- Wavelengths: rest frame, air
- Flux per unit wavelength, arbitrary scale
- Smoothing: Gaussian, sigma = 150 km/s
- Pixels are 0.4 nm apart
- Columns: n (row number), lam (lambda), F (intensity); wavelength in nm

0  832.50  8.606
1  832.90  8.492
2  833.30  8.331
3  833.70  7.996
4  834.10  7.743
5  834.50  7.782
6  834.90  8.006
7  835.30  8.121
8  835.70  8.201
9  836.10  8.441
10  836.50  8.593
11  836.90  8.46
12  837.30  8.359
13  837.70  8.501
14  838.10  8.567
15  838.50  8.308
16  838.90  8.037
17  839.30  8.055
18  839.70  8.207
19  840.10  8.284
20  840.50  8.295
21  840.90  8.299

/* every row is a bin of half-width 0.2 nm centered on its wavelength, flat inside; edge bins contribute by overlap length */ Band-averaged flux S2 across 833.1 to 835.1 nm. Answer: 7.97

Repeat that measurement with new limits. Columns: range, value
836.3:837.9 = 8.48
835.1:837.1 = 8.36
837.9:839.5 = 8.24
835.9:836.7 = 8.52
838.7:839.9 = 8.1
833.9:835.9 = 7.97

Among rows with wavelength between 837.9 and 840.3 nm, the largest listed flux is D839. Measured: 8.567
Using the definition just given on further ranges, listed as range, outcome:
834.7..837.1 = 8.593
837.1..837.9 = 8.501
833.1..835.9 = 8.331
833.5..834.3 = 7.996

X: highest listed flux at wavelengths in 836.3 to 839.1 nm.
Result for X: 8.593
